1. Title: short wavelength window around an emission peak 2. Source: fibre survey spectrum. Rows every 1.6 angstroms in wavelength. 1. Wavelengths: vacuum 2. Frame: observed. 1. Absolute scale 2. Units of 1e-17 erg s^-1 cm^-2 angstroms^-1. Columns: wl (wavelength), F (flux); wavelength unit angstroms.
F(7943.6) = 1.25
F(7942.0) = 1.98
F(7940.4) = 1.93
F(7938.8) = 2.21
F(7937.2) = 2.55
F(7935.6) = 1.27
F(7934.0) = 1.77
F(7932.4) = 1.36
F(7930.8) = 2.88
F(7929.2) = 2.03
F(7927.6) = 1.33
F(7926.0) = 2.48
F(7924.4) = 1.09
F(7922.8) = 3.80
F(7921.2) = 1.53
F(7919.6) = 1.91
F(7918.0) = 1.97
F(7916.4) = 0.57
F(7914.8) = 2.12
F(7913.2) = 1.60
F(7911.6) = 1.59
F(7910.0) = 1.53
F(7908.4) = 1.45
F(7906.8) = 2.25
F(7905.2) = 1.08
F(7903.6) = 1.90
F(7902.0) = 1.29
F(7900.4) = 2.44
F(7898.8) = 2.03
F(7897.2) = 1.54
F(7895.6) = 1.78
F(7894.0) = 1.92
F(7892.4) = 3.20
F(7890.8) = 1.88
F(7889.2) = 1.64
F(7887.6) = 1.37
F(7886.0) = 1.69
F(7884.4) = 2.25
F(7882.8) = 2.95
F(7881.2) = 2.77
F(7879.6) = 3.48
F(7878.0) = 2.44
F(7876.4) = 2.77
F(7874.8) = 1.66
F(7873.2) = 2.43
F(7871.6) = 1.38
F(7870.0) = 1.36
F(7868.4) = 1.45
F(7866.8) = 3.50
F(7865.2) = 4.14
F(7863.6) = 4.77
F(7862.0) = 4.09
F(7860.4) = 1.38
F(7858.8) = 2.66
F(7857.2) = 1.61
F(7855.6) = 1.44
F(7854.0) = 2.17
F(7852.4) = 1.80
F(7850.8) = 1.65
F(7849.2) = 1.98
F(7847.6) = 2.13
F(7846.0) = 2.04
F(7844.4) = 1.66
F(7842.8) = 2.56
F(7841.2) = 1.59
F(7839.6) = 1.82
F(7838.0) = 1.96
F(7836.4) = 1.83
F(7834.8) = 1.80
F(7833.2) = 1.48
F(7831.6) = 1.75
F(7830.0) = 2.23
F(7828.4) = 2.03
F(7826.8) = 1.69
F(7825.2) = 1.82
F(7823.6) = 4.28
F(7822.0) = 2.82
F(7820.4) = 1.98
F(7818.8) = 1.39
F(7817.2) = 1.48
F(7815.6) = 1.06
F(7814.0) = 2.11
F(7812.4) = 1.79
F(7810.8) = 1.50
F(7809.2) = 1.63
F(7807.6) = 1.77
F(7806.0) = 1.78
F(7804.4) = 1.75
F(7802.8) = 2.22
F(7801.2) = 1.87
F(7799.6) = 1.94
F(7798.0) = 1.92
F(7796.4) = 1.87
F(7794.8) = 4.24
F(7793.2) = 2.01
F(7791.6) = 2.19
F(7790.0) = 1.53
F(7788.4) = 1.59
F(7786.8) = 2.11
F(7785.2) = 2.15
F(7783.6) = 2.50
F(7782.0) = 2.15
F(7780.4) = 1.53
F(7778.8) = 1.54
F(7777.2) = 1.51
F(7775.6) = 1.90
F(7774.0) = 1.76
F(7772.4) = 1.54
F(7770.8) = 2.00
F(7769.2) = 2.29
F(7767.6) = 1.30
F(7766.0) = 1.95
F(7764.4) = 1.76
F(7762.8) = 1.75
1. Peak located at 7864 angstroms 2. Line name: [S II] 6716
